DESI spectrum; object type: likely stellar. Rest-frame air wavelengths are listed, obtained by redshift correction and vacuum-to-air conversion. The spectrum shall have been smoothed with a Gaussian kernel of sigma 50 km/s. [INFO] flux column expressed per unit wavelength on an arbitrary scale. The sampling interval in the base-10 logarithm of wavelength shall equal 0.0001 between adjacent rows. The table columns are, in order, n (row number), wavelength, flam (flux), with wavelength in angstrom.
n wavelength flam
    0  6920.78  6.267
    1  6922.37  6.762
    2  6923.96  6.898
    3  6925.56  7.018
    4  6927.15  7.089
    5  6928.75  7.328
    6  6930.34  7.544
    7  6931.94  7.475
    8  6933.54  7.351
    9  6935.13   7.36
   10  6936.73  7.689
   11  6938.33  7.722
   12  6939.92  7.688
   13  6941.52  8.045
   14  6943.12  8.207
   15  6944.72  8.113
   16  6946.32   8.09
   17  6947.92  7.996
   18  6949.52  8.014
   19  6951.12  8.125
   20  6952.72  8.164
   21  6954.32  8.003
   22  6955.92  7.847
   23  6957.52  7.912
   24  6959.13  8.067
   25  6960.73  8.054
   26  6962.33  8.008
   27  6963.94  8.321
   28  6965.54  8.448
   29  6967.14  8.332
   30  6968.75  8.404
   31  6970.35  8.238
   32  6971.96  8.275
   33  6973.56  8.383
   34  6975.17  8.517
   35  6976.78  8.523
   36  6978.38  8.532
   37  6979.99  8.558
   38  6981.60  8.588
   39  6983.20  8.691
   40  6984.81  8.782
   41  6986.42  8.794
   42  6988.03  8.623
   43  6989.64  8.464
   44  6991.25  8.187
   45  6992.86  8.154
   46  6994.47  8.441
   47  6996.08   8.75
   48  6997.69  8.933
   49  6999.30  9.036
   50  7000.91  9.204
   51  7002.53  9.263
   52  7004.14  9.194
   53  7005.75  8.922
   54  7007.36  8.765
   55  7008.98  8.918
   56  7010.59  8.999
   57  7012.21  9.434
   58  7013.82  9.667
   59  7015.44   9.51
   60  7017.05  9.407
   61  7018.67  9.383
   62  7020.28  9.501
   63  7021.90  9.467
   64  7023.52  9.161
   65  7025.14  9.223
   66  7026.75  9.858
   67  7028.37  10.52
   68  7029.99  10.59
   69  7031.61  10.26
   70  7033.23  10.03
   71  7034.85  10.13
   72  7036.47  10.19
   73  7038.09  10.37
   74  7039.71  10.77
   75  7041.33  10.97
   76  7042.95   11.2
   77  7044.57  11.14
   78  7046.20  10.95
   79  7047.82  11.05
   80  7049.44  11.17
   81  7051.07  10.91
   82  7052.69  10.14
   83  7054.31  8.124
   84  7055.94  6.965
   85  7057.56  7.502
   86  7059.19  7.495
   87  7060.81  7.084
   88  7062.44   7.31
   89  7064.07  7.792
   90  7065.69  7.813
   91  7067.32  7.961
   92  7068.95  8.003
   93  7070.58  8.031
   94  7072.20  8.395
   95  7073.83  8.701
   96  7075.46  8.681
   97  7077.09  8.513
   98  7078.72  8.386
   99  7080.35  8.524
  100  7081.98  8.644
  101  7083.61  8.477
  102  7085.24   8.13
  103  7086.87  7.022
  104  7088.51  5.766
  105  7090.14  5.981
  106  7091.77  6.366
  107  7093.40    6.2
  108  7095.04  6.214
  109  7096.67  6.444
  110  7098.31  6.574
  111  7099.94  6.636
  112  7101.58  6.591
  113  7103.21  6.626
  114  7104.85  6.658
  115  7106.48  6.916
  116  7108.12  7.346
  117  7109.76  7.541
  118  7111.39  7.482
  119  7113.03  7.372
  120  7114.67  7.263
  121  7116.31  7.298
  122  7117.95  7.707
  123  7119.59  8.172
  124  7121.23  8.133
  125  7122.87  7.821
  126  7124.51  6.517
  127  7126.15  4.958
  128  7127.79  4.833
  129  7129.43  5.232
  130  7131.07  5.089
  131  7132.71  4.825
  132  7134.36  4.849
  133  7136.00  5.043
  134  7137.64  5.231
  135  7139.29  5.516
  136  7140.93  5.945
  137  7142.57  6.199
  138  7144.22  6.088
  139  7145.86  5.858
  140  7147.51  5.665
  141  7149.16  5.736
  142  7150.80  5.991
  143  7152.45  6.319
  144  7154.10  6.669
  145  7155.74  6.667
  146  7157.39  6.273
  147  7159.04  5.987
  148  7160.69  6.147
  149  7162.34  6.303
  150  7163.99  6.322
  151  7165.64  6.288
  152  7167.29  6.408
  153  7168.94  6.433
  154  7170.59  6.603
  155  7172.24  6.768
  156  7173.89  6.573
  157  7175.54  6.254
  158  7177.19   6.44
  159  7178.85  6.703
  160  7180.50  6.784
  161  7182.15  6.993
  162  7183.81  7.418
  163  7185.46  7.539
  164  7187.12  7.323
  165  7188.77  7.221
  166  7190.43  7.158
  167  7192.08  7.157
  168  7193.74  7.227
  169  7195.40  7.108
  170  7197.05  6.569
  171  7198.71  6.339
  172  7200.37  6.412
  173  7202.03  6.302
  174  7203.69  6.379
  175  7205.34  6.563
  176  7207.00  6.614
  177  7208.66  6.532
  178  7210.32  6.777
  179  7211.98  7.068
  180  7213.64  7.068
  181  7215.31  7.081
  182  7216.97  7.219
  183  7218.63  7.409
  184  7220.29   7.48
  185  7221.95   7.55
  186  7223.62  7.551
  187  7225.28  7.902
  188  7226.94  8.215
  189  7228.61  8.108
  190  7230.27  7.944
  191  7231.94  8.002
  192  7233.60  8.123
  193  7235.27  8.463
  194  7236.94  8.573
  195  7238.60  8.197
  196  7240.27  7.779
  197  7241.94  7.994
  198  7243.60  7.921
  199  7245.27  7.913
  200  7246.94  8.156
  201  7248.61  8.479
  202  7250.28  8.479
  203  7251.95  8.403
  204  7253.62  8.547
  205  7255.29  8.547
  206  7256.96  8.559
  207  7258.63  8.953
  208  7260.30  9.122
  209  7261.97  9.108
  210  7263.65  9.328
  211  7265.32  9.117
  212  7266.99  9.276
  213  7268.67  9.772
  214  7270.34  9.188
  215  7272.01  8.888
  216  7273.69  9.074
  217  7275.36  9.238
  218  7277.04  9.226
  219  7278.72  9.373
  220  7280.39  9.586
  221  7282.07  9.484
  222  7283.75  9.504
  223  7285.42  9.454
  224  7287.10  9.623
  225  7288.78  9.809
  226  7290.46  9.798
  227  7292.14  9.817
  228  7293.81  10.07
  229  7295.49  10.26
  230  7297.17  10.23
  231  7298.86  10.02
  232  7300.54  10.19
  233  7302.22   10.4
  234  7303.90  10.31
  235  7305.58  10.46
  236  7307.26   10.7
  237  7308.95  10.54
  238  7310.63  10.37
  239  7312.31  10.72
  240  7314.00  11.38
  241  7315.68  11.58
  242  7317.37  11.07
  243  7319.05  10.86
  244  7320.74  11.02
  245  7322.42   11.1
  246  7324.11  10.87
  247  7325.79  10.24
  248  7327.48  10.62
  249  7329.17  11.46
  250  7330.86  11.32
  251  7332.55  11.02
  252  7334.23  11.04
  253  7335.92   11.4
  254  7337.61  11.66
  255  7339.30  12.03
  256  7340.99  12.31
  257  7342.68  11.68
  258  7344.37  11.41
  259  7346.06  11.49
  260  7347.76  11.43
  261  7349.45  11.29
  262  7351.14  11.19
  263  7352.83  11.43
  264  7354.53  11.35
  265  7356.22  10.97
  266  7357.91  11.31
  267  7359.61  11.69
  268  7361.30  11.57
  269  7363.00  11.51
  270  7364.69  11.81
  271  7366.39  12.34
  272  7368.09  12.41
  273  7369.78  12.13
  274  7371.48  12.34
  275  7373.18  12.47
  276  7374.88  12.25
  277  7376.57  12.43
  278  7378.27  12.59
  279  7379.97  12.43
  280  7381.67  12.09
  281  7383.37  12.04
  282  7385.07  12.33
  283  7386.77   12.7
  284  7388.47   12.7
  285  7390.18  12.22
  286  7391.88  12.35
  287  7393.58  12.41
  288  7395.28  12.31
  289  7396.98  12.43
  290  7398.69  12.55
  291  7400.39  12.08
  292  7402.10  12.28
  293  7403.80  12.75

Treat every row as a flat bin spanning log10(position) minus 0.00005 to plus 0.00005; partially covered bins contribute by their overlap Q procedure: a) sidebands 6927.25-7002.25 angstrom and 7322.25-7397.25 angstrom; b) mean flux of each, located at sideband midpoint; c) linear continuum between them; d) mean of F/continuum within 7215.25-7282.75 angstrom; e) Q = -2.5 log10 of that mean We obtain 0.261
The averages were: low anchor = 8.21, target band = 8.49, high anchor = 11.8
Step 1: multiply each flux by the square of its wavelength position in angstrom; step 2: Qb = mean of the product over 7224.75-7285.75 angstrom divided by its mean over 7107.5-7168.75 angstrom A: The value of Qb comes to 1.4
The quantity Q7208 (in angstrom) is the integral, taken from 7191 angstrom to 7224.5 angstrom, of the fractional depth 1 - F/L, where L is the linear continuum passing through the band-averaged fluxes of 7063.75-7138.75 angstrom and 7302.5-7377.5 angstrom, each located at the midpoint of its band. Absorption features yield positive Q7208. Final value 7.60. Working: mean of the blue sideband 7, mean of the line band 6.92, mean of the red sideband 11.4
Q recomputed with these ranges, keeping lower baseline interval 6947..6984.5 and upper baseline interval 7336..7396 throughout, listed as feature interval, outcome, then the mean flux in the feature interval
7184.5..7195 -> 0.38 mag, 7.26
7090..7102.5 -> 0.43 mag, 6.4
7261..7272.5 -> 0.19 mag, 9.25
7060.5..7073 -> 0.18 mag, 7.83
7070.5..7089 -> 0.15 mag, 8.15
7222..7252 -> 0.31 mag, 8.1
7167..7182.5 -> 0.47 mag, 6.59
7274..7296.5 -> 0.17 mag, 9.63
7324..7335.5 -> 0.06 mag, 11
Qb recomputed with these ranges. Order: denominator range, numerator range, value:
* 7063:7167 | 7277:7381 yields 1.73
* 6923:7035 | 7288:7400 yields 1.48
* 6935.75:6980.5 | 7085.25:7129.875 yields 0.87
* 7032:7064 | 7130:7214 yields 0.69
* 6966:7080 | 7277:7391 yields 1.34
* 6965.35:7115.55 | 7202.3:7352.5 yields 1.17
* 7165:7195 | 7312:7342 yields 1.70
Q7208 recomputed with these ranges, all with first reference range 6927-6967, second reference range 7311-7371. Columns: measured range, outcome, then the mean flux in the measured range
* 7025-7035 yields -1.8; 10.1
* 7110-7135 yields 7.7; 6.54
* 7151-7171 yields 7.0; 6.35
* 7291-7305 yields 1.1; 10.2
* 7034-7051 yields -4.0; 10.8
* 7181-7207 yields 8.2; 6.9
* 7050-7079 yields 2.3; 8.23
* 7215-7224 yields 2.5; 7.39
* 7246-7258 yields 2.4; 8.46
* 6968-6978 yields -0.3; 8.4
